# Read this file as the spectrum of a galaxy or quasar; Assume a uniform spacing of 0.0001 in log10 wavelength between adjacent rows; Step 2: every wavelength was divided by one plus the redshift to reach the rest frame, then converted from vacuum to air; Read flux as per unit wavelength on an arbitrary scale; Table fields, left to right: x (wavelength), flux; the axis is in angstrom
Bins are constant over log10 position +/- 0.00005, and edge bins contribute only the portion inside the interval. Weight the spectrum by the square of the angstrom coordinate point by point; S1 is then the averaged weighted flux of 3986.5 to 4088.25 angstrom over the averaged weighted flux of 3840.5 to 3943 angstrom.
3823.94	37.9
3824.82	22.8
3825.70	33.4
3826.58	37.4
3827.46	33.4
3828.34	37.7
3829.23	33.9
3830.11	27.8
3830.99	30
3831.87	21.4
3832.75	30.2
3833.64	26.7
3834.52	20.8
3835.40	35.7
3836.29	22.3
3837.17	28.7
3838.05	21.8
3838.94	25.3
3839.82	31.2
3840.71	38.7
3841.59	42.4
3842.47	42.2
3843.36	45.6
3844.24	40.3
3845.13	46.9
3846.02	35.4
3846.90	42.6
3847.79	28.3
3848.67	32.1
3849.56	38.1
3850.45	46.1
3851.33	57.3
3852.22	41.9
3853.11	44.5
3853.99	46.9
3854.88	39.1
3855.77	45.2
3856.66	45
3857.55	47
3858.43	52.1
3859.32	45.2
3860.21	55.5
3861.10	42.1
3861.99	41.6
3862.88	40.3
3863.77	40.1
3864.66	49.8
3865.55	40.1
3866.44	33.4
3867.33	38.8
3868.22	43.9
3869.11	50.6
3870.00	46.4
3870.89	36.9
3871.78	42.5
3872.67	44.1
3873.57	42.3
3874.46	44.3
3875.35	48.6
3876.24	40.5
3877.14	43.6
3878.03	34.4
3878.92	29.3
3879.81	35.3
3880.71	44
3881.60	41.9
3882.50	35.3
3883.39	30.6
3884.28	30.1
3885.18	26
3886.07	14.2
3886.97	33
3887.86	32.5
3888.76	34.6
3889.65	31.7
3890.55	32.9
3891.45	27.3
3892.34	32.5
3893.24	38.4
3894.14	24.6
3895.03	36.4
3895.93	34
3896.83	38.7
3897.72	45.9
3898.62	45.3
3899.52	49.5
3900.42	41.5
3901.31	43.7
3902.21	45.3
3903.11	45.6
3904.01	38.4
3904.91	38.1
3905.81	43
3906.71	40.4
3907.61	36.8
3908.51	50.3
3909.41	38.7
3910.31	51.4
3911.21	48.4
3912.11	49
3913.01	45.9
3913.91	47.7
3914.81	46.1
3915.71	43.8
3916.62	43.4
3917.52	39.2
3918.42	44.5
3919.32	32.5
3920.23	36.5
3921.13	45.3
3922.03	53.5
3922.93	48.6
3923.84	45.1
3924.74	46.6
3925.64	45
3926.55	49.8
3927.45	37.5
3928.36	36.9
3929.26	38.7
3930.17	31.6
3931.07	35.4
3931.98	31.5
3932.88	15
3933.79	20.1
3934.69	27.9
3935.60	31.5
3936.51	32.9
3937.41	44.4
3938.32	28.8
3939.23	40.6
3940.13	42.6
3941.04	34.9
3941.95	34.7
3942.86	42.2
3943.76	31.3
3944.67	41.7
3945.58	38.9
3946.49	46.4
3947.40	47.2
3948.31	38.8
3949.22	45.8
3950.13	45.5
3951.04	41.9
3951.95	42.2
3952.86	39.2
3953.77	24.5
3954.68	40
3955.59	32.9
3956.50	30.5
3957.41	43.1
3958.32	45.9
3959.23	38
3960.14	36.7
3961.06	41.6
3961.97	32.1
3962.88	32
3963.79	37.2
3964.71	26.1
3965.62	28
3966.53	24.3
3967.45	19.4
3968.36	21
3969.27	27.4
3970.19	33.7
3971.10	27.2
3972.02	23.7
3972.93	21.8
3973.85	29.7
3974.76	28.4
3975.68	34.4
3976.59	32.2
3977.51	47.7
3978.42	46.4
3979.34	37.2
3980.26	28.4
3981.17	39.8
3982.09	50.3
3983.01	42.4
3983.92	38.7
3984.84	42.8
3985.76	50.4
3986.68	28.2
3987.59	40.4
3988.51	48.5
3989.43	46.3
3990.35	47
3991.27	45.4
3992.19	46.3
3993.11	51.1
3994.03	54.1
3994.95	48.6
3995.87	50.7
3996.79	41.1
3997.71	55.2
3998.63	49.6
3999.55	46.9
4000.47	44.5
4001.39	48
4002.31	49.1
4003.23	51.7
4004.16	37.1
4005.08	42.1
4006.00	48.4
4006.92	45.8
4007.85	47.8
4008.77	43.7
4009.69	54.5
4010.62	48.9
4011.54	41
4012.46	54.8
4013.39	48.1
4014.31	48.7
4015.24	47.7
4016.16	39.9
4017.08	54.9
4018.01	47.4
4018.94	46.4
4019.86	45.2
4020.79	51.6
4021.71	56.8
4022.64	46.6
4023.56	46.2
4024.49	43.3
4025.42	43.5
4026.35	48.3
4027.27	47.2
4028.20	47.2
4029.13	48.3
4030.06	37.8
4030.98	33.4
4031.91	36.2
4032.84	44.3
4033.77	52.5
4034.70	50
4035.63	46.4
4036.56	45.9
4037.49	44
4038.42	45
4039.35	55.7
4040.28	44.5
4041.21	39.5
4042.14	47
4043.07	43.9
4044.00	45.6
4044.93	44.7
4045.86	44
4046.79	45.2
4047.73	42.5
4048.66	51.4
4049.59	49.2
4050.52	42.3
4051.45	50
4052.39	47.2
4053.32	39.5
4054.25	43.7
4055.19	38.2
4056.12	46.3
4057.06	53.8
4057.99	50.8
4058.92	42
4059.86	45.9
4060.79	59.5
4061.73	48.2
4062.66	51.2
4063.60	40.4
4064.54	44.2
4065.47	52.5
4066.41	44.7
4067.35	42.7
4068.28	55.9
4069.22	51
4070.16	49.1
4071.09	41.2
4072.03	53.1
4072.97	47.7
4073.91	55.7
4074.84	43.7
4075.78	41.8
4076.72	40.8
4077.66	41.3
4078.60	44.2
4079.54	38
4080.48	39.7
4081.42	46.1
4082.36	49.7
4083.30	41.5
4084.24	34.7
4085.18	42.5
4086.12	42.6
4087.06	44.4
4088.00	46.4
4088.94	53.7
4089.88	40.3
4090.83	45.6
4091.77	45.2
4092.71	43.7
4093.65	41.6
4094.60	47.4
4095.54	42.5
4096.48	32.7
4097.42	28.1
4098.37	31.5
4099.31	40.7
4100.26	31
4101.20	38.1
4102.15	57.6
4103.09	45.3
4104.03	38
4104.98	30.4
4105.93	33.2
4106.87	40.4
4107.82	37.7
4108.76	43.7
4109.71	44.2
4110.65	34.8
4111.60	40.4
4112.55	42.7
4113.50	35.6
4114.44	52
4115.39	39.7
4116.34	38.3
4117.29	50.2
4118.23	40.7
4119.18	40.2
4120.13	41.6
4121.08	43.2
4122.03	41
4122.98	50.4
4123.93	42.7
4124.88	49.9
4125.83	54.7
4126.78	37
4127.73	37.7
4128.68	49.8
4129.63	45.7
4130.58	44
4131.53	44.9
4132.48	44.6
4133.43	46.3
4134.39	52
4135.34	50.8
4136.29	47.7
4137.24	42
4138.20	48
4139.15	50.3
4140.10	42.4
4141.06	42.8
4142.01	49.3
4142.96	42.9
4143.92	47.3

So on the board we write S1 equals 1.24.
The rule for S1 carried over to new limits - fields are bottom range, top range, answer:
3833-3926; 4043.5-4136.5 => 1.23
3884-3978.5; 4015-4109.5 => 1.28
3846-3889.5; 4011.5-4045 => 1.25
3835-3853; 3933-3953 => 1.07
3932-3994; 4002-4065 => 1.31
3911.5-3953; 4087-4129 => 1.15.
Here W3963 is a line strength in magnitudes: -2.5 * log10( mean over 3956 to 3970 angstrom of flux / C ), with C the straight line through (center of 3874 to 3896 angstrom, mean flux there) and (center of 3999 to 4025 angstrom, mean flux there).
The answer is 0.29 mag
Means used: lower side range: 34.2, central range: 32.2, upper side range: 47.4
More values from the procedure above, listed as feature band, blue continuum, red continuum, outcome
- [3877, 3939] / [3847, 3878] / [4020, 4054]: 0.150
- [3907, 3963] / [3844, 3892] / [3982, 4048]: 0.082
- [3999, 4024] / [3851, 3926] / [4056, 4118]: -0.118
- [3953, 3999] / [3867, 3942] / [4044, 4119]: 0.087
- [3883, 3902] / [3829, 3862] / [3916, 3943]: 0.097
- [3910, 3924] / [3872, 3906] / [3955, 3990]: -0.224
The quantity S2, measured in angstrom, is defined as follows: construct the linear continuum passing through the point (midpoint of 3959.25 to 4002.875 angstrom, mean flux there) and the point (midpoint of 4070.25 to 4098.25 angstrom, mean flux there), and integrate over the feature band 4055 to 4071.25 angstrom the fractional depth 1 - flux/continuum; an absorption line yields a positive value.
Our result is -2.1 angstrom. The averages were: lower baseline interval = 38.8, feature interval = 47.9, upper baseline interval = 43.2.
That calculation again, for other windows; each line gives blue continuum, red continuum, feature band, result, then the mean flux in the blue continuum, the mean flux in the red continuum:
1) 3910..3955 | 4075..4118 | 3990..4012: -3.8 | 39.8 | 41.3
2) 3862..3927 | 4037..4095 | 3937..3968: 3.8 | 40.4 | 45.7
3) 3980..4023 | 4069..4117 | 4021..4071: -2.2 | 46.5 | 42.2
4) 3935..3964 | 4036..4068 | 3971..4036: -2.6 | 38.3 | 46.3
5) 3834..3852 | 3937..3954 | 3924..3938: 1.5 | 36.1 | 39.7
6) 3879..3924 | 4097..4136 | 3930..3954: 2.2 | 39.4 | 42.3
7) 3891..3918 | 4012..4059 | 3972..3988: 2.6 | 41.7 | 46.2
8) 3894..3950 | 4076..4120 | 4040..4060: -2.1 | 40.4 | 41.3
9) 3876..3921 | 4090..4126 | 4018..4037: -2.6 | 38.7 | 41.4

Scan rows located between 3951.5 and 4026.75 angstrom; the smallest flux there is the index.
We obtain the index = 19.4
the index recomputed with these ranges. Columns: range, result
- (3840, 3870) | 28.3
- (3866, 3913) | 14.2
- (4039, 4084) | 38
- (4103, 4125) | 30.4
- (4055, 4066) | 38.2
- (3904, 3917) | 36.8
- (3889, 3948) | 15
